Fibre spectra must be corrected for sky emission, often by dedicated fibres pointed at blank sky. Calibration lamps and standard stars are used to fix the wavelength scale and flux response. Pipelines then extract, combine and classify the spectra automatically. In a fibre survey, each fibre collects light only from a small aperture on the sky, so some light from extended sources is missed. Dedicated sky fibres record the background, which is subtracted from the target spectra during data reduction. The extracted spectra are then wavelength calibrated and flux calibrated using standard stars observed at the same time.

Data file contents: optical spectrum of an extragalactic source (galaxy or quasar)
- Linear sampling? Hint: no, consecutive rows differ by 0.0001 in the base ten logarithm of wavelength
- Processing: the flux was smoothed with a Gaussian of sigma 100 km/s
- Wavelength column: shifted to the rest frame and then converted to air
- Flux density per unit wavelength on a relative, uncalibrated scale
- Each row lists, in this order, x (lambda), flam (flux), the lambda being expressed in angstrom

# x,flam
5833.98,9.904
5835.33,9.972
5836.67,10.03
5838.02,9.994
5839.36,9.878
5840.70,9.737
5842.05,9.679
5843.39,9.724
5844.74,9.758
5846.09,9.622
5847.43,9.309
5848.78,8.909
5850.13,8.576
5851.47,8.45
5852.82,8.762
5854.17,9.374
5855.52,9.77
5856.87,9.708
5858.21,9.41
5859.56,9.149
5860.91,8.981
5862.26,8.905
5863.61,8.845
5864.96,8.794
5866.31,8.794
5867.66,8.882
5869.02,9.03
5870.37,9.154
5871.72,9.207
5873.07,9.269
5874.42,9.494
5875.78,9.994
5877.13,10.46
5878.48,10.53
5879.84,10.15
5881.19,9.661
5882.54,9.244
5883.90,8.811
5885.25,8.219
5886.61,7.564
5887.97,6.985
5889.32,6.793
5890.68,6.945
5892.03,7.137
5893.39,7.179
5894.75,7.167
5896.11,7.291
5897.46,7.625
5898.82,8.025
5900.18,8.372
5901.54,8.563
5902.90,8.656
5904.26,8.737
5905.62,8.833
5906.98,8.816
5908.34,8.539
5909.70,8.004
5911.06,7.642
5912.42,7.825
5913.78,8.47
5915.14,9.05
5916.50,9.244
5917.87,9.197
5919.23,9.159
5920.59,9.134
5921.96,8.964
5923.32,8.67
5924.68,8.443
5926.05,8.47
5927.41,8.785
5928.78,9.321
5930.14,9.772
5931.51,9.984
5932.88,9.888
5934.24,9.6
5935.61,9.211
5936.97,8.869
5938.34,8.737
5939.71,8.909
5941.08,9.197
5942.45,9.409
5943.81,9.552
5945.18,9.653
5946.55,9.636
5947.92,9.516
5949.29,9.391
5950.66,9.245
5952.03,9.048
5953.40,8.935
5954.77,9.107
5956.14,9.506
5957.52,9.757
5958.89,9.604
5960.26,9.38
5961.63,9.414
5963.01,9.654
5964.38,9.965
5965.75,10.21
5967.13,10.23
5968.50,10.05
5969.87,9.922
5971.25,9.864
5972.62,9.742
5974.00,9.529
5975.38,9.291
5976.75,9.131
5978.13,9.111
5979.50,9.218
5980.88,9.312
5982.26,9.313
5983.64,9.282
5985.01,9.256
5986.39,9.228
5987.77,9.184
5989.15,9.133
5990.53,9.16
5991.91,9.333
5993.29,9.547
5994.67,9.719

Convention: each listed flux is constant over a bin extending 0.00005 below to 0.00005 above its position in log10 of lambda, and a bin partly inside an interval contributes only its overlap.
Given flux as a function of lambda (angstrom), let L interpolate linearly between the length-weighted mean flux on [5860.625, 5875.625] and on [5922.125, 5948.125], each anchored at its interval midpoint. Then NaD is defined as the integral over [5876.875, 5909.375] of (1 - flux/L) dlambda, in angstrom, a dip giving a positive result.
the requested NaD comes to 2.9 angstrom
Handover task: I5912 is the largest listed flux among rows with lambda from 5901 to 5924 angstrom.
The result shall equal 9.244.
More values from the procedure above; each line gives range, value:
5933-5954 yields 9.653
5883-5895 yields 8.811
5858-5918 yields 10.53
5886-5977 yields 10.23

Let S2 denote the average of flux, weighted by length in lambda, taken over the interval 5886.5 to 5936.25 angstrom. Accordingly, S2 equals 8.44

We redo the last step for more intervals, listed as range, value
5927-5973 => 9.51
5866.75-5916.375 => 8.52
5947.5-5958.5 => 9.31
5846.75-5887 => 9.19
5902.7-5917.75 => 8.55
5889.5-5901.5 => 7.5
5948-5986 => 9.5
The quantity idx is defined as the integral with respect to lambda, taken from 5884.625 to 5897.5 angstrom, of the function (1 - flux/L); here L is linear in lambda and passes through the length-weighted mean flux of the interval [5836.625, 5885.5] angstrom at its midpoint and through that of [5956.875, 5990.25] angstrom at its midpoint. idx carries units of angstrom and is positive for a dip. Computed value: 2.9 angstrom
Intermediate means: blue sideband 9.36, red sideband 9.53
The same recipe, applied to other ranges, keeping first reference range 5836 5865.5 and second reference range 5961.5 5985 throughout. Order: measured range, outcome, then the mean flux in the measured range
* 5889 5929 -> 4.89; 8.3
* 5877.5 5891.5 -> 1.32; 8.52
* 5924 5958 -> 0.91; 9.27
